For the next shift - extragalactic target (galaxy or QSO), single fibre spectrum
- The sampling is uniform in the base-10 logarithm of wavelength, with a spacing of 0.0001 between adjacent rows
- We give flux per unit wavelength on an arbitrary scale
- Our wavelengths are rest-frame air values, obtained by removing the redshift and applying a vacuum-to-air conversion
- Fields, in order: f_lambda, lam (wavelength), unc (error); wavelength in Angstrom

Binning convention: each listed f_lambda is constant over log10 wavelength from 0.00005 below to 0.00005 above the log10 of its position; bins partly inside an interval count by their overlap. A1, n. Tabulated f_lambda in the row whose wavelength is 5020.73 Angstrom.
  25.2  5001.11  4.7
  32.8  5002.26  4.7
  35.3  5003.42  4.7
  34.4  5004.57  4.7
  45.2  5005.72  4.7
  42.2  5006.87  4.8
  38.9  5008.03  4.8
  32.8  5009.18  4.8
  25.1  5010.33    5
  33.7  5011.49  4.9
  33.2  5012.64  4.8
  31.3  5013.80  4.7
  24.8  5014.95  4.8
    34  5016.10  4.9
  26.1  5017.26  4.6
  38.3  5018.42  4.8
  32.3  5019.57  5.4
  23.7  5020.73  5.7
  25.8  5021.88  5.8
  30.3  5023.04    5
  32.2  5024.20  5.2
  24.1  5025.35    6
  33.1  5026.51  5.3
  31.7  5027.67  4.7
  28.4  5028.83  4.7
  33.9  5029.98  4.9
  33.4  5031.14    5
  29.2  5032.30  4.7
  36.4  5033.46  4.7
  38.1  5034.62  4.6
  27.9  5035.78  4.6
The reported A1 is 23.7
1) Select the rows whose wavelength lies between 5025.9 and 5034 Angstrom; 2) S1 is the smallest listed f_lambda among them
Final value 28.4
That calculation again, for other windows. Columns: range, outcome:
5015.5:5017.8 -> 26.1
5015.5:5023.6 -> 23.7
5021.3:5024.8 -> 25.8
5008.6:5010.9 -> 25.1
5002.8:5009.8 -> 32.8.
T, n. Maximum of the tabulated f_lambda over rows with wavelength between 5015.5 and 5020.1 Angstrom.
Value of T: 38.3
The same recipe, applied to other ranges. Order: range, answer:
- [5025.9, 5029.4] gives 33.1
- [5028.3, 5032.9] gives 33.9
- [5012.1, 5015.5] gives 33.2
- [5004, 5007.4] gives 45.2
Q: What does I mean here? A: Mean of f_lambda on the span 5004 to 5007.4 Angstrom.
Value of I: 40.7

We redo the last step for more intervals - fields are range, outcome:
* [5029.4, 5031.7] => 33.7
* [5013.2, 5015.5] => 28.1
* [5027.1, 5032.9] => 31.3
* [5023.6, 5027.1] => 29.8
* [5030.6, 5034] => 32.9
